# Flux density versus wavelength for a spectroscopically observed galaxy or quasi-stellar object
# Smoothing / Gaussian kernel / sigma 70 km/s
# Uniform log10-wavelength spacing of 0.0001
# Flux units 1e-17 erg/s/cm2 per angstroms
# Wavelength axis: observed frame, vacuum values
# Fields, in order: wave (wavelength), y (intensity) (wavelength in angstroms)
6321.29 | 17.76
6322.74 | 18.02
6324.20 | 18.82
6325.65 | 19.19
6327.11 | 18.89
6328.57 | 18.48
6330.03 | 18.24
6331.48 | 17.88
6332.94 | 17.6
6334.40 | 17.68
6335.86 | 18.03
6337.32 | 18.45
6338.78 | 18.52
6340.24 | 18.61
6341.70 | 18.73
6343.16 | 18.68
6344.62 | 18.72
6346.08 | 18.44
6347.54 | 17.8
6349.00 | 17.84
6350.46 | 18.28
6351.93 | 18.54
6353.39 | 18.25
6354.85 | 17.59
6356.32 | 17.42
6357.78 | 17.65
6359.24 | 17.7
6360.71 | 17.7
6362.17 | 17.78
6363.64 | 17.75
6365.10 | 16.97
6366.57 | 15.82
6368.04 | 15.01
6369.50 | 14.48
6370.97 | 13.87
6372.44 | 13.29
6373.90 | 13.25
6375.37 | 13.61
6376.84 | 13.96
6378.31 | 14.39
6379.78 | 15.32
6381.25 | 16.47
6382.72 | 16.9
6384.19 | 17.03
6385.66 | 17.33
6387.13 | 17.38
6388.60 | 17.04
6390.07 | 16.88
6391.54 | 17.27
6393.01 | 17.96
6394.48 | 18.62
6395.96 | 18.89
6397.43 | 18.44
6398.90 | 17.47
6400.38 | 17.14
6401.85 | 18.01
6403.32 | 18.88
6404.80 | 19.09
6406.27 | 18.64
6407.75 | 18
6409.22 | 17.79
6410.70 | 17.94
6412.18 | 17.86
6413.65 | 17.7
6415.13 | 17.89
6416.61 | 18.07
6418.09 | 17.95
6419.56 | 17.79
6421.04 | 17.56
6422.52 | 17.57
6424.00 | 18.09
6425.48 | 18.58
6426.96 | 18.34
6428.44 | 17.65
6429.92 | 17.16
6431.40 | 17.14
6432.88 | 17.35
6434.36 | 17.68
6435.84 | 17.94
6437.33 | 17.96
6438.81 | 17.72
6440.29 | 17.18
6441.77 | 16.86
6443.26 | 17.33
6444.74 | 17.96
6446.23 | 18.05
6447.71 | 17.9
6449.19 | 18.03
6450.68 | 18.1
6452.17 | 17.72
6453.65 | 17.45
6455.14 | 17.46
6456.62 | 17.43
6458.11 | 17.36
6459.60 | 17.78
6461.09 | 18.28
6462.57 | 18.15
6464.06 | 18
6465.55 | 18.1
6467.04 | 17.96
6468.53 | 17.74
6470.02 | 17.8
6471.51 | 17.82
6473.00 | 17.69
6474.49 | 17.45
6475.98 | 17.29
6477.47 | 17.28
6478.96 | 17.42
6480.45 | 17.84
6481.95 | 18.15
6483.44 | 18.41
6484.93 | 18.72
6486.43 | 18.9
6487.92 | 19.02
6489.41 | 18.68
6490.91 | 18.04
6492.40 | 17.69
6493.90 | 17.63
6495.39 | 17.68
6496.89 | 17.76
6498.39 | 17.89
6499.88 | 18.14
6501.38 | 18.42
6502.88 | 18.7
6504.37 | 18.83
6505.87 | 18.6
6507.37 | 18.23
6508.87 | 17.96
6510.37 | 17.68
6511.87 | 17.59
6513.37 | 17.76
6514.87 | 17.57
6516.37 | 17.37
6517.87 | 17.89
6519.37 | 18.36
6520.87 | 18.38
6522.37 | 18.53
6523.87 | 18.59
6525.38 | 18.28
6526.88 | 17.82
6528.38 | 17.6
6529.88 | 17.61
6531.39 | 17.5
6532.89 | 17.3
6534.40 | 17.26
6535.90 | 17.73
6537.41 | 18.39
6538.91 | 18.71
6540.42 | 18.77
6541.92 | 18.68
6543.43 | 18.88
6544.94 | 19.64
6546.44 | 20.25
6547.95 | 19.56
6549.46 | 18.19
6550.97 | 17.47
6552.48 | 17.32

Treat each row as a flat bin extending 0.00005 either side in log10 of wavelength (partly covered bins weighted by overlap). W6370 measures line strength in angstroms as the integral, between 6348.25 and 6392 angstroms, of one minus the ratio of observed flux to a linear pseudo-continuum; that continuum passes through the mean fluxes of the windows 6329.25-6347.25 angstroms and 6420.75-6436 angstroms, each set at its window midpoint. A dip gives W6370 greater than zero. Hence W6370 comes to 4.0 angstroms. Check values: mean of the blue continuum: 18.3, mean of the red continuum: 17.7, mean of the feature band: 16.4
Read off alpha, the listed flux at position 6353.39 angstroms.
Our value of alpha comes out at 18.25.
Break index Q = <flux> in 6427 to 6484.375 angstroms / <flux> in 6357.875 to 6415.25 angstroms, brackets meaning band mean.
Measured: 1.05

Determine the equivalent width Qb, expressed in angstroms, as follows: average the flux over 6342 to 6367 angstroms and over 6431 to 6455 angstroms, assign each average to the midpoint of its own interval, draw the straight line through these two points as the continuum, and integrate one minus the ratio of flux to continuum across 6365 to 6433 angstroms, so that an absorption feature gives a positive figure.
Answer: 2.8 angstroms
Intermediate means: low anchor 17.9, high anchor 17.6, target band 17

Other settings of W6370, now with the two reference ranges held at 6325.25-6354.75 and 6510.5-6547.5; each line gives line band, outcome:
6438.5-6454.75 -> 0.5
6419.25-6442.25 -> 0.7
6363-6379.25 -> 3.1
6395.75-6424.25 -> 0.4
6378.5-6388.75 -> 0.9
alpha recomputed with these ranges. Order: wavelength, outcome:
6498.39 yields 17.89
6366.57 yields 15.82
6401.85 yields 18.01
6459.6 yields 17.78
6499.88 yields 18.14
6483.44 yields 18.41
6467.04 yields 17.96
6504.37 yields 18.83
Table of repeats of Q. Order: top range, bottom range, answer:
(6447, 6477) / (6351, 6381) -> 1.11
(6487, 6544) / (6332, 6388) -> 1.07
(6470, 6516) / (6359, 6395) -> 1.12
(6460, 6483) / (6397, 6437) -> 0.99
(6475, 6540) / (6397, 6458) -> 1.01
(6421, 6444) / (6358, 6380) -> 1.14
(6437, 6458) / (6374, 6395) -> 1.08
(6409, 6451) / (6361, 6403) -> 1.08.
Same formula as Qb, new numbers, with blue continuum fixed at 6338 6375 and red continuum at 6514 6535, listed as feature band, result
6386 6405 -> -0.7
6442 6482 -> -0.4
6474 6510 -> -0.8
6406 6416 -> -0.3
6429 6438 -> 0.0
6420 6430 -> -0.3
